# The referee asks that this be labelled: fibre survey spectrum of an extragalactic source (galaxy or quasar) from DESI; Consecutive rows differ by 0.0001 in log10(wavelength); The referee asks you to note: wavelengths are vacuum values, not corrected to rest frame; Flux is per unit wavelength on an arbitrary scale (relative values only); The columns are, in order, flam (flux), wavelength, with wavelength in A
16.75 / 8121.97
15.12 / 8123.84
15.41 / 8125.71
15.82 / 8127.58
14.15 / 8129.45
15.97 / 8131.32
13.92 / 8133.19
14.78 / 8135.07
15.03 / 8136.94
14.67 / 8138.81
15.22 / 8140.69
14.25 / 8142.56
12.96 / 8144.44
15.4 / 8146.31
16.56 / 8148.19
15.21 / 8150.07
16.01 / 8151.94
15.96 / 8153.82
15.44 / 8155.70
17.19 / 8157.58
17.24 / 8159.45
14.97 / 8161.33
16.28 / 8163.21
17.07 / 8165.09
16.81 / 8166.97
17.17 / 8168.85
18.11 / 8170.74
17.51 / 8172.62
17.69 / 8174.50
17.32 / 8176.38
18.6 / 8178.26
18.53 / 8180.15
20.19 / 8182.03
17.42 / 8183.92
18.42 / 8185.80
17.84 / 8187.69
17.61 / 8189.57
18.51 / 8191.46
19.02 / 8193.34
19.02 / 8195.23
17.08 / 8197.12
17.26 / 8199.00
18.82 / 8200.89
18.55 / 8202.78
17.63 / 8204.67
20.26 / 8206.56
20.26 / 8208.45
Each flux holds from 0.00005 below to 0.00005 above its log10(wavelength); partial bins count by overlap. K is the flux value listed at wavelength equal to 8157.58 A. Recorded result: 17.19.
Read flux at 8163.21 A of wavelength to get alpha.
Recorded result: 16.28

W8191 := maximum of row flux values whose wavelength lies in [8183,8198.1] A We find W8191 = 19.02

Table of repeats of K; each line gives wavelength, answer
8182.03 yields 20.19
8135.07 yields 14.78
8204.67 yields 17.63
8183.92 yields 17.42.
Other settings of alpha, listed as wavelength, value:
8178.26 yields 18.6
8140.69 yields 15.22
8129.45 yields 14.15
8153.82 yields 15.96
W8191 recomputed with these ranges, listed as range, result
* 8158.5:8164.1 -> 17.24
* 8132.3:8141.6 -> 15.22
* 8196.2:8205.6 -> 18.82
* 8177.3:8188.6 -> 20.19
